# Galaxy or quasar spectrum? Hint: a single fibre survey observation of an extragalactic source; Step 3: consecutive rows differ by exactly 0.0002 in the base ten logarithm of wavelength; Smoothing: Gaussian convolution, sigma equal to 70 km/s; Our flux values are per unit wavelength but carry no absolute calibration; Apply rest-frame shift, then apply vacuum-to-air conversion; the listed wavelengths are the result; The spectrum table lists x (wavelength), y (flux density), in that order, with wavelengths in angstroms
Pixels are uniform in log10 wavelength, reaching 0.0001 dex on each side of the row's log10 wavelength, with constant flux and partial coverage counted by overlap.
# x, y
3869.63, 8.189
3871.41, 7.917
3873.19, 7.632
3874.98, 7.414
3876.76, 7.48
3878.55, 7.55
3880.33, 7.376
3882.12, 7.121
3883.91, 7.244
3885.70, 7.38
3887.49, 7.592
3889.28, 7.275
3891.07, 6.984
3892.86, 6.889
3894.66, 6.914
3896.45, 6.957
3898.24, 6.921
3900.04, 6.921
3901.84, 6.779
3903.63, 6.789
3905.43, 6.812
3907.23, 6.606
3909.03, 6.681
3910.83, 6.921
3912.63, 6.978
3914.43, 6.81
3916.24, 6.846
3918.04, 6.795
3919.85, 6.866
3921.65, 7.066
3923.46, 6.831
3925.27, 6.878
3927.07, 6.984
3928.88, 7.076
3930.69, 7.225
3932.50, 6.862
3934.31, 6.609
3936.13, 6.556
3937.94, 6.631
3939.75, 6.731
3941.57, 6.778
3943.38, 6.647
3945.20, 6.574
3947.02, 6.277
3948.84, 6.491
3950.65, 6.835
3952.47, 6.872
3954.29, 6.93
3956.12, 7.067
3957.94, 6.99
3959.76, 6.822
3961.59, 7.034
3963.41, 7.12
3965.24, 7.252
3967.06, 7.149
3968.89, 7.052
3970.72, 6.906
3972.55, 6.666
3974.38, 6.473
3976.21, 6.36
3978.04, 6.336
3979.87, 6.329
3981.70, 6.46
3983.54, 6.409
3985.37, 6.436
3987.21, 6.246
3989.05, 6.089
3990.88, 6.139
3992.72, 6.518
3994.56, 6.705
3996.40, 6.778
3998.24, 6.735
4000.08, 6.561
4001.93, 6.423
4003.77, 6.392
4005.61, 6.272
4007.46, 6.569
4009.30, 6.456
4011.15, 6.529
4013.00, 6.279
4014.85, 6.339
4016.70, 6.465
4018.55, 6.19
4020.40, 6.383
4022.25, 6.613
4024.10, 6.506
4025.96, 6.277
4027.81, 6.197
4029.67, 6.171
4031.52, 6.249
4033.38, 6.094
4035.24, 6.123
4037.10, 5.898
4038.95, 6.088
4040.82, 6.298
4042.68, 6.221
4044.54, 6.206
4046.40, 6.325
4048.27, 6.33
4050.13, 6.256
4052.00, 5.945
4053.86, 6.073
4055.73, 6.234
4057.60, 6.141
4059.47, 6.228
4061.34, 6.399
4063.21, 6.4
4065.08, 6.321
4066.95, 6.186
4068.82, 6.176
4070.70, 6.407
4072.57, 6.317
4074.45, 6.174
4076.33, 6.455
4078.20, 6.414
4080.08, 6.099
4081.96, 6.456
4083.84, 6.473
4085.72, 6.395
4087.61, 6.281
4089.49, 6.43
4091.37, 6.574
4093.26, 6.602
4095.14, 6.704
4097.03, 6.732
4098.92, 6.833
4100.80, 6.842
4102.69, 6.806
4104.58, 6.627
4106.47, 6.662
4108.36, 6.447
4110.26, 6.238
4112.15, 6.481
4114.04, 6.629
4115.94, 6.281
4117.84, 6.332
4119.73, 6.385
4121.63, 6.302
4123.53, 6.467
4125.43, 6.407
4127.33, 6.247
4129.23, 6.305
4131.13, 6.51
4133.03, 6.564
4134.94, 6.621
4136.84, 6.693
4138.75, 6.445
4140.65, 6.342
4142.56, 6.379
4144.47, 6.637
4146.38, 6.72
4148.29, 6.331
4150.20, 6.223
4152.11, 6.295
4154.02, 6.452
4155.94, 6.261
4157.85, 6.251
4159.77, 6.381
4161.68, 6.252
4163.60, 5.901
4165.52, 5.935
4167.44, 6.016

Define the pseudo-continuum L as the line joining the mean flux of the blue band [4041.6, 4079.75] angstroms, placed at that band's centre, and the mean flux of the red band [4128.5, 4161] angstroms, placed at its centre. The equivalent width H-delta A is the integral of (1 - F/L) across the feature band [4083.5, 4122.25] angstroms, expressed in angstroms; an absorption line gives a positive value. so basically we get -1.1 angstroms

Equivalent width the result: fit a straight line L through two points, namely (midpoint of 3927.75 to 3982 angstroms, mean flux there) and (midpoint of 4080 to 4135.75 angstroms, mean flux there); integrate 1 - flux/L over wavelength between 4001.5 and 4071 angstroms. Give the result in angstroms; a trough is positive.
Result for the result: 3.7 angstroms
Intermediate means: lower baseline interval 6.77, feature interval 6.28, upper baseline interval 6.5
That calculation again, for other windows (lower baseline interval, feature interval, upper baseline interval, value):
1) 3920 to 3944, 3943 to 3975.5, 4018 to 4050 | -0.78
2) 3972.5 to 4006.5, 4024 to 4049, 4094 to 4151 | 1.00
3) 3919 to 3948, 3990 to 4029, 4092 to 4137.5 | 1.38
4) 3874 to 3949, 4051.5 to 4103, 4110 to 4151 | 1.27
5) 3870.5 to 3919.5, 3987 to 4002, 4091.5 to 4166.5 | 0.75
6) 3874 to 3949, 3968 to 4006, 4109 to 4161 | 1.50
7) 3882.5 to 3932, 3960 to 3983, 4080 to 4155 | 0.21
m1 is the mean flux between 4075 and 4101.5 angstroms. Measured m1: 6.51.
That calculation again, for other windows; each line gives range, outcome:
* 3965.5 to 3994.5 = 6.53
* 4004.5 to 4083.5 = 6.28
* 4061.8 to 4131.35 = 6.44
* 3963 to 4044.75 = 6.44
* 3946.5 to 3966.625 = 6.9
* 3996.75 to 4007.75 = 6.5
